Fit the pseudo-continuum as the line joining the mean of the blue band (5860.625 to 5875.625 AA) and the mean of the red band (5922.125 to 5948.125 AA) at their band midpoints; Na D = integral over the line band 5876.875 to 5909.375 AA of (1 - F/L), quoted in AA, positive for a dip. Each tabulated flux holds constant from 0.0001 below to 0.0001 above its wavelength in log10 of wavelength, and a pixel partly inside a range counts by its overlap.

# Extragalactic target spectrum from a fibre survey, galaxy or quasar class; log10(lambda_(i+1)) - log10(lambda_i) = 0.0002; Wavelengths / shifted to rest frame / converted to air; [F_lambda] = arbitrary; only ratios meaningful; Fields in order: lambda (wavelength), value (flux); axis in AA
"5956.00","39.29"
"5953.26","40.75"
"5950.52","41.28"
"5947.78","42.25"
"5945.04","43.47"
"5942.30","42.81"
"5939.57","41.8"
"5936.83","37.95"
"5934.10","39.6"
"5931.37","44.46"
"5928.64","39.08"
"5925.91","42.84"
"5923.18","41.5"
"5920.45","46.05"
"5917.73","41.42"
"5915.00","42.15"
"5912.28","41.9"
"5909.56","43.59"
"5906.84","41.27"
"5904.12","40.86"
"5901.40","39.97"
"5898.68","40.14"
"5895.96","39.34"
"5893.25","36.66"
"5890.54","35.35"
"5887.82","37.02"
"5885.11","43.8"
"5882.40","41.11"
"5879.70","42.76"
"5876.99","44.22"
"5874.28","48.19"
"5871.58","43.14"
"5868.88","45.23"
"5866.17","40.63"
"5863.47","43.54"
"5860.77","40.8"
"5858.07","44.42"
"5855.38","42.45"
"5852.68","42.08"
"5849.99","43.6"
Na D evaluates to 2.1 AA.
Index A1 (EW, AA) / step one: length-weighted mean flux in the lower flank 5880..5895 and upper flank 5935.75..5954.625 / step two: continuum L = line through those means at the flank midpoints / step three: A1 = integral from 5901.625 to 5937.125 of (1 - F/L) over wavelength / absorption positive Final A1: -1.20 AA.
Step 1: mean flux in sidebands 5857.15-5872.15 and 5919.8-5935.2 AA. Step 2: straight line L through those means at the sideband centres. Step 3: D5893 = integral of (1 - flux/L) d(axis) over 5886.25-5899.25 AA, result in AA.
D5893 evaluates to 1.5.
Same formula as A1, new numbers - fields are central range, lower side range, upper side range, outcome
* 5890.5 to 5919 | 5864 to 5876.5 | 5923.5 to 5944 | 1.4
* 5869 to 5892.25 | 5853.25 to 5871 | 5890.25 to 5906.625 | -0.6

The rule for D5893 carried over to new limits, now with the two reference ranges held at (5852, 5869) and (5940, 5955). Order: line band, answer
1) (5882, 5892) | 0.8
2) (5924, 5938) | 0.4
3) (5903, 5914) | 0.1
